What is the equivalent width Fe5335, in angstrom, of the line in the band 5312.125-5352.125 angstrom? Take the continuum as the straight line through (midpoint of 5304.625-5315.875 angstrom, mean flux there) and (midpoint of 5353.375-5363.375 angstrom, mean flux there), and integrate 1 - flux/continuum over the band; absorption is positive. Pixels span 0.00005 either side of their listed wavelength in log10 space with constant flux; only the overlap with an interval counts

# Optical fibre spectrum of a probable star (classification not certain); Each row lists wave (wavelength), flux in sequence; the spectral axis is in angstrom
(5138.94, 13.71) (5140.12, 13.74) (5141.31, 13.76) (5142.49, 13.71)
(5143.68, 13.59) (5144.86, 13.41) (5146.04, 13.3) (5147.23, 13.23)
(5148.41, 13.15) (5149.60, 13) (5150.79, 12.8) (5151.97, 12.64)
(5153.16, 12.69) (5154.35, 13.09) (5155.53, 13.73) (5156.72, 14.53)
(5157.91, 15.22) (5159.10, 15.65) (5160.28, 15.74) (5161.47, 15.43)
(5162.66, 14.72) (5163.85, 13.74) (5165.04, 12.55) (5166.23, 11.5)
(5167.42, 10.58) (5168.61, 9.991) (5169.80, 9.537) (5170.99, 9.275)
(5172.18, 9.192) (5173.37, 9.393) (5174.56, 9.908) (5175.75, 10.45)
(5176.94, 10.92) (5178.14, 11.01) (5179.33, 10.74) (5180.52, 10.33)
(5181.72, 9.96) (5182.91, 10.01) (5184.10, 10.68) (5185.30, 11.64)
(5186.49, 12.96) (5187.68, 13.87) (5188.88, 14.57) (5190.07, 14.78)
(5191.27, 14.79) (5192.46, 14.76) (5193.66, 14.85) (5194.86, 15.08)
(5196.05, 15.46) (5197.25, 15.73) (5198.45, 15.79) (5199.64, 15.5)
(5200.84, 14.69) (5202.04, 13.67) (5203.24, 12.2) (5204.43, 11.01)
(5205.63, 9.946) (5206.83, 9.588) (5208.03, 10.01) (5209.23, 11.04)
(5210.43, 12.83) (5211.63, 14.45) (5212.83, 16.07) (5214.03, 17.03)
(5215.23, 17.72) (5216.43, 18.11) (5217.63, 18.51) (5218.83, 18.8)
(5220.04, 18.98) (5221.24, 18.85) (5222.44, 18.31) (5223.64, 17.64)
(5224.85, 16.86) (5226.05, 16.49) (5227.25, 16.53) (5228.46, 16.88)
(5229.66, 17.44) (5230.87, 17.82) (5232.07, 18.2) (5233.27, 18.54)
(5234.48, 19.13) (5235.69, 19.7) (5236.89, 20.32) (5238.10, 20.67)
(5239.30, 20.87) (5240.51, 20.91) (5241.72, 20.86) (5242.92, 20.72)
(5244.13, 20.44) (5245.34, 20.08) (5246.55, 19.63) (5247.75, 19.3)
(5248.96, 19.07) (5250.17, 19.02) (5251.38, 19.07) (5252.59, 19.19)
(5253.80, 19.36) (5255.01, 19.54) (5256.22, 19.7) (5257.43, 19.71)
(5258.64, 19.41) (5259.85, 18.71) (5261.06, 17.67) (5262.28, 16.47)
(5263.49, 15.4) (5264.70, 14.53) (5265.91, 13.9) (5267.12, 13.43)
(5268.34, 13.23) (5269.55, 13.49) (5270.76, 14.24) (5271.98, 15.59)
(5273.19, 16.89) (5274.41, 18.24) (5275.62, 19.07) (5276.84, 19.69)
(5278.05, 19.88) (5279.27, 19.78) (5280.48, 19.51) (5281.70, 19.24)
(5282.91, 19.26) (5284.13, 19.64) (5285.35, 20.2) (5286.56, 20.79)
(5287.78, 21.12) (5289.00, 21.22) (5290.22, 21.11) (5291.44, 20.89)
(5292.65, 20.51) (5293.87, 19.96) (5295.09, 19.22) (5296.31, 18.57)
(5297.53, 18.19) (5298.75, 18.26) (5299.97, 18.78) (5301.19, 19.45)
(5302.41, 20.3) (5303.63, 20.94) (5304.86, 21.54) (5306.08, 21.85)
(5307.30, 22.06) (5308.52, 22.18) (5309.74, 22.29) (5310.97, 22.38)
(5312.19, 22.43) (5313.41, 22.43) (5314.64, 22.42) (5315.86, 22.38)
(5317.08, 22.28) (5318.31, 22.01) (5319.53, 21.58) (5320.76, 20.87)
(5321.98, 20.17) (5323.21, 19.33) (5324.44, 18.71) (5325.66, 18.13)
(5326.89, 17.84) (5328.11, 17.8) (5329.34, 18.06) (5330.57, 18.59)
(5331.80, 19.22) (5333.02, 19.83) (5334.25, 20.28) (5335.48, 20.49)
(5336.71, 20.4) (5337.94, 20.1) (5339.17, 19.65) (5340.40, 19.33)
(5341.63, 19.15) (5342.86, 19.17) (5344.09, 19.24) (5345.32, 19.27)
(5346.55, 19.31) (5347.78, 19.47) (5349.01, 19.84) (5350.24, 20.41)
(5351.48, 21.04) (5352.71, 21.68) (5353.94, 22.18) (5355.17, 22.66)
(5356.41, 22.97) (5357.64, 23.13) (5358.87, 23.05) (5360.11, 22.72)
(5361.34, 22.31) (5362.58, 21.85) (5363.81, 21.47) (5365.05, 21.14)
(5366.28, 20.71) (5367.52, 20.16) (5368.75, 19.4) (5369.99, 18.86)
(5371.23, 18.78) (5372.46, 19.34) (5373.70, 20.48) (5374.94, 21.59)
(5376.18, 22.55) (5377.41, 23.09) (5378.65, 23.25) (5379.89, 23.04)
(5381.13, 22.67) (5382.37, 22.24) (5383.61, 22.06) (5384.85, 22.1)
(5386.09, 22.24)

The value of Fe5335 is 4.25 angstrom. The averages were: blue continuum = 22.2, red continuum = 22.6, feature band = 20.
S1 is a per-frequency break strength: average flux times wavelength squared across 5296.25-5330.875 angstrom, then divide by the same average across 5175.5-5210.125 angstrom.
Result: 1.69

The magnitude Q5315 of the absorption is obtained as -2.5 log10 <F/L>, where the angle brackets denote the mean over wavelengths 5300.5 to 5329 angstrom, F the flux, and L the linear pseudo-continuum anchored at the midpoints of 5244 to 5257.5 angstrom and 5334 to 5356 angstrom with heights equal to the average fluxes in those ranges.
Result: -0.05 mag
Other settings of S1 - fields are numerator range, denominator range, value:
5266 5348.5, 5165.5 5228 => 1.51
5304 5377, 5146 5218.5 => 1.68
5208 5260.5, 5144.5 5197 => 1.49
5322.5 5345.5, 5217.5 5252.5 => 1.05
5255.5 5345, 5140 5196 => 1.61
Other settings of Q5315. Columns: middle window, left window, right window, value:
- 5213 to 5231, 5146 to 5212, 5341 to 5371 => -0.21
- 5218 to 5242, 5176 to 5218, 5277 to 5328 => -0.19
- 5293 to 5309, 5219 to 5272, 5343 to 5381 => -0.03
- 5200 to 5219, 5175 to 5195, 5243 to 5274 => 0.01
